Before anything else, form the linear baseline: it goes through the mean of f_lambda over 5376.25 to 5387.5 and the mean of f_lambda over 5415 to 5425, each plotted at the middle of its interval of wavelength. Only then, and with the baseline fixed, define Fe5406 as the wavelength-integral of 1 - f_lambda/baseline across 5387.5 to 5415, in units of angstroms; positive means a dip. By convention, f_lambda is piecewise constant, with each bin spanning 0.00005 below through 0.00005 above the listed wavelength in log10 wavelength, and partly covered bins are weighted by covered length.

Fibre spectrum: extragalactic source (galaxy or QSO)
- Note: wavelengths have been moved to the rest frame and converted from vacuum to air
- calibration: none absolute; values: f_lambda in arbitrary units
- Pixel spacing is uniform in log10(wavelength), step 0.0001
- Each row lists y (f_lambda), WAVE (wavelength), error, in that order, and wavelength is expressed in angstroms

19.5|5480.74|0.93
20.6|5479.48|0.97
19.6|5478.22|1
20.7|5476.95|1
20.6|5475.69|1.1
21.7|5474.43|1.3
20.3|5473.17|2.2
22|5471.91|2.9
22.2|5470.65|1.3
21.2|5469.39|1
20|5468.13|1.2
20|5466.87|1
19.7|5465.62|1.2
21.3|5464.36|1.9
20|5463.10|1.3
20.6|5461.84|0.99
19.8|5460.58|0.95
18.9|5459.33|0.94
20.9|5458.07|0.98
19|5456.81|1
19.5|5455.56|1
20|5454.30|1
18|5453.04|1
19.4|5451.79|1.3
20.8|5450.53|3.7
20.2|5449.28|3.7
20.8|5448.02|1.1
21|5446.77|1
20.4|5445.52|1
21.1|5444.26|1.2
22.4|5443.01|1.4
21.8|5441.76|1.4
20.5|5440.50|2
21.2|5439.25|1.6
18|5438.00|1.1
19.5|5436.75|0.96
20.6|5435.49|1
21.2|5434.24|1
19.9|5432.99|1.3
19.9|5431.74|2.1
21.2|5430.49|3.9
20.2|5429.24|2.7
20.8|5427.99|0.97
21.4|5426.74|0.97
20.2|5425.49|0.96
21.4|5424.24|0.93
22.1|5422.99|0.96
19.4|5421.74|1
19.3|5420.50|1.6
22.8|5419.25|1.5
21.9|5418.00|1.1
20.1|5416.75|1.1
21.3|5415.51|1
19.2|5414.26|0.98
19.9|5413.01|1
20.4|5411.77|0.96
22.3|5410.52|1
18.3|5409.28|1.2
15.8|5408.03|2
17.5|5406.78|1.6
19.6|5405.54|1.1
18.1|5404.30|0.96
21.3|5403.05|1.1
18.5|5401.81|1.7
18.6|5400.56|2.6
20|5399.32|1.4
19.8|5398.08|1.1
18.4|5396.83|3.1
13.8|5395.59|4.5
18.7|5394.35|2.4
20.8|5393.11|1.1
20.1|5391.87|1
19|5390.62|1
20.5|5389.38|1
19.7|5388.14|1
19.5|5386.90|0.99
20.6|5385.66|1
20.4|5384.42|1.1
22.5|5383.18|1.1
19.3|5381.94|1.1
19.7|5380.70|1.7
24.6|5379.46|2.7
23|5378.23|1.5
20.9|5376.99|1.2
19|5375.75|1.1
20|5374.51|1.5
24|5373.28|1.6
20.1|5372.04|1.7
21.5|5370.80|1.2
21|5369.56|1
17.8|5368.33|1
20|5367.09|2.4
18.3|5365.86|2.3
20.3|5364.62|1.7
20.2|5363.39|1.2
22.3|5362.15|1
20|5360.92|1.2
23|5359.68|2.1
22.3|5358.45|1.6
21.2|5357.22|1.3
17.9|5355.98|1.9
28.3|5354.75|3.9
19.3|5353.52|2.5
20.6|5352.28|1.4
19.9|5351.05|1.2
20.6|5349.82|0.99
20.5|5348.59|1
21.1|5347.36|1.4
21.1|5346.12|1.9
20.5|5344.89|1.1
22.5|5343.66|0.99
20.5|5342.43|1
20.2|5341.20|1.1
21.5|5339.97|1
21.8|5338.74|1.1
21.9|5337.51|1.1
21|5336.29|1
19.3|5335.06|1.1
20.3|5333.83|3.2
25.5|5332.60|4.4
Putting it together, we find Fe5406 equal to 2.6 angstroms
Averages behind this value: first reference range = 21.1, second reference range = 21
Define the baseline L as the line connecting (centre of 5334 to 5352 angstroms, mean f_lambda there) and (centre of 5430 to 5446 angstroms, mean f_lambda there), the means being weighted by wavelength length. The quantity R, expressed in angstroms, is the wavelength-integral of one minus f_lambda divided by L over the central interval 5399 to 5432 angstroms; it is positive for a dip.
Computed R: 0.9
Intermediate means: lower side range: 20.9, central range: 20.1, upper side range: 20.6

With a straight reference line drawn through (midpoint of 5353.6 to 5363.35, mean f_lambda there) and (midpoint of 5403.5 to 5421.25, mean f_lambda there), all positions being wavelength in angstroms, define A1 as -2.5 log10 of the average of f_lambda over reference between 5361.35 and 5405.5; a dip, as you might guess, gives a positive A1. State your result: 0.04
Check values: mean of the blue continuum 21.9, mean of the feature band 20.1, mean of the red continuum 19.8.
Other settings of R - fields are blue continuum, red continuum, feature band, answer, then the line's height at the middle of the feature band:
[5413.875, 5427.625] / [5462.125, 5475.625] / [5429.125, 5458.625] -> 0.7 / 20.8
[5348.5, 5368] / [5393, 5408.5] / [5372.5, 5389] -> -1.2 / 19.6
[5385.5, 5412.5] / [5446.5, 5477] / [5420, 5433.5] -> -0.6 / 19.7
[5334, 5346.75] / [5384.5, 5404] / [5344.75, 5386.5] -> -1.5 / 20.2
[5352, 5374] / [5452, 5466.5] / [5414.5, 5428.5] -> -0.5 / 20.3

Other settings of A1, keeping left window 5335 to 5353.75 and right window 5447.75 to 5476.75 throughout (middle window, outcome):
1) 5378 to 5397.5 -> 0.036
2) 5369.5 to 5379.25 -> -0.033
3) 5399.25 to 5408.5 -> 0.107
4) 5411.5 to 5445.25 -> -0.011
